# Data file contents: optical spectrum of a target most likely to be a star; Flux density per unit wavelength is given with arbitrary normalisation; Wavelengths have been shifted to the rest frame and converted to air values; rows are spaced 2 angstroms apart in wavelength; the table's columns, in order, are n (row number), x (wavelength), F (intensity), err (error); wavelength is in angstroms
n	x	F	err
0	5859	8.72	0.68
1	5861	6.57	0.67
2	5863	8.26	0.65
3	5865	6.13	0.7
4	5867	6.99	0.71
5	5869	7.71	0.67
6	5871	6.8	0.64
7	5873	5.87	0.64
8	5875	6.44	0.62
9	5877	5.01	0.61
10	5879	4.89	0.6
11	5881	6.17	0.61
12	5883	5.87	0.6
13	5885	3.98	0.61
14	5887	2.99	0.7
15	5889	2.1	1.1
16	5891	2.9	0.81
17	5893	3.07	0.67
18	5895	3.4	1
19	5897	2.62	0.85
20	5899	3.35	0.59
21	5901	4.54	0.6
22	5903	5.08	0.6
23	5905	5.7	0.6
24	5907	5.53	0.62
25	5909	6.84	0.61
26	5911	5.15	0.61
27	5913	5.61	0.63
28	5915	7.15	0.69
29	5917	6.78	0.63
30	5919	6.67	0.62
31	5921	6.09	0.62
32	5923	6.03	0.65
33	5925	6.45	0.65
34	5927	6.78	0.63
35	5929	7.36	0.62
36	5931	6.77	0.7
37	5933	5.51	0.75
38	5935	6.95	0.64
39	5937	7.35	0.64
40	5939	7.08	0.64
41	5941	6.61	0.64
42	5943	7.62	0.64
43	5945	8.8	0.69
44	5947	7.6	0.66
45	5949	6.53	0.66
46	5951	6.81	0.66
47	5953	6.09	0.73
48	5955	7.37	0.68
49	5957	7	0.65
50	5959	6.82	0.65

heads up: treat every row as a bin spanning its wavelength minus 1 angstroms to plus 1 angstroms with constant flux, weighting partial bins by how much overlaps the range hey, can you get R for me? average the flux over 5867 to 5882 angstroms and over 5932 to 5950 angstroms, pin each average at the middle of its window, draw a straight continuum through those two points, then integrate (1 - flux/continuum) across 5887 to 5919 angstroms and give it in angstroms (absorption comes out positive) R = 9.5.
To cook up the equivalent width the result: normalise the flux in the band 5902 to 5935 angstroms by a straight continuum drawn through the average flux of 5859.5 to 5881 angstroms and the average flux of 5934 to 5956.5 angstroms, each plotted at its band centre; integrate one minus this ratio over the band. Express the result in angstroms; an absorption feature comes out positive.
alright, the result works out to 3.3 angstroms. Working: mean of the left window 6.51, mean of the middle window 6.24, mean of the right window 7.16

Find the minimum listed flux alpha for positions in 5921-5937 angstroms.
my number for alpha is 5.51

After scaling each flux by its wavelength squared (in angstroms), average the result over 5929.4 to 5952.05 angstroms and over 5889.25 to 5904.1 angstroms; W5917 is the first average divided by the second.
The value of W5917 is 2.04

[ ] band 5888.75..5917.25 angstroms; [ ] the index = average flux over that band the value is 4.67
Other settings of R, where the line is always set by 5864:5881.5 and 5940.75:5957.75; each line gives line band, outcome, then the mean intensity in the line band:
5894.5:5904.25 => 4.01 angstroms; 3.87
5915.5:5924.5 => 0.50 angstroms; 6.44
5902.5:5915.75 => 1.61 angstroms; 5.87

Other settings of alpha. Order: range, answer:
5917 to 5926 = 6.03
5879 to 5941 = 2.1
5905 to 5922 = 5.15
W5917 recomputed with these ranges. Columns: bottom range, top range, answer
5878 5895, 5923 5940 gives 1.73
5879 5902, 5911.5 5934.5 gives 1.73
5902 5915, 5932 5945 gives 1.23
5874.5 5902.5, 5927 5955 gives 1.75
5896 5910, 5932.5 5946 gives 1.51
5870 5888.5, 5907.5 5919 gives 1.22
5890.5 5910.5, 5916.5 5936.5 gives 1.52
